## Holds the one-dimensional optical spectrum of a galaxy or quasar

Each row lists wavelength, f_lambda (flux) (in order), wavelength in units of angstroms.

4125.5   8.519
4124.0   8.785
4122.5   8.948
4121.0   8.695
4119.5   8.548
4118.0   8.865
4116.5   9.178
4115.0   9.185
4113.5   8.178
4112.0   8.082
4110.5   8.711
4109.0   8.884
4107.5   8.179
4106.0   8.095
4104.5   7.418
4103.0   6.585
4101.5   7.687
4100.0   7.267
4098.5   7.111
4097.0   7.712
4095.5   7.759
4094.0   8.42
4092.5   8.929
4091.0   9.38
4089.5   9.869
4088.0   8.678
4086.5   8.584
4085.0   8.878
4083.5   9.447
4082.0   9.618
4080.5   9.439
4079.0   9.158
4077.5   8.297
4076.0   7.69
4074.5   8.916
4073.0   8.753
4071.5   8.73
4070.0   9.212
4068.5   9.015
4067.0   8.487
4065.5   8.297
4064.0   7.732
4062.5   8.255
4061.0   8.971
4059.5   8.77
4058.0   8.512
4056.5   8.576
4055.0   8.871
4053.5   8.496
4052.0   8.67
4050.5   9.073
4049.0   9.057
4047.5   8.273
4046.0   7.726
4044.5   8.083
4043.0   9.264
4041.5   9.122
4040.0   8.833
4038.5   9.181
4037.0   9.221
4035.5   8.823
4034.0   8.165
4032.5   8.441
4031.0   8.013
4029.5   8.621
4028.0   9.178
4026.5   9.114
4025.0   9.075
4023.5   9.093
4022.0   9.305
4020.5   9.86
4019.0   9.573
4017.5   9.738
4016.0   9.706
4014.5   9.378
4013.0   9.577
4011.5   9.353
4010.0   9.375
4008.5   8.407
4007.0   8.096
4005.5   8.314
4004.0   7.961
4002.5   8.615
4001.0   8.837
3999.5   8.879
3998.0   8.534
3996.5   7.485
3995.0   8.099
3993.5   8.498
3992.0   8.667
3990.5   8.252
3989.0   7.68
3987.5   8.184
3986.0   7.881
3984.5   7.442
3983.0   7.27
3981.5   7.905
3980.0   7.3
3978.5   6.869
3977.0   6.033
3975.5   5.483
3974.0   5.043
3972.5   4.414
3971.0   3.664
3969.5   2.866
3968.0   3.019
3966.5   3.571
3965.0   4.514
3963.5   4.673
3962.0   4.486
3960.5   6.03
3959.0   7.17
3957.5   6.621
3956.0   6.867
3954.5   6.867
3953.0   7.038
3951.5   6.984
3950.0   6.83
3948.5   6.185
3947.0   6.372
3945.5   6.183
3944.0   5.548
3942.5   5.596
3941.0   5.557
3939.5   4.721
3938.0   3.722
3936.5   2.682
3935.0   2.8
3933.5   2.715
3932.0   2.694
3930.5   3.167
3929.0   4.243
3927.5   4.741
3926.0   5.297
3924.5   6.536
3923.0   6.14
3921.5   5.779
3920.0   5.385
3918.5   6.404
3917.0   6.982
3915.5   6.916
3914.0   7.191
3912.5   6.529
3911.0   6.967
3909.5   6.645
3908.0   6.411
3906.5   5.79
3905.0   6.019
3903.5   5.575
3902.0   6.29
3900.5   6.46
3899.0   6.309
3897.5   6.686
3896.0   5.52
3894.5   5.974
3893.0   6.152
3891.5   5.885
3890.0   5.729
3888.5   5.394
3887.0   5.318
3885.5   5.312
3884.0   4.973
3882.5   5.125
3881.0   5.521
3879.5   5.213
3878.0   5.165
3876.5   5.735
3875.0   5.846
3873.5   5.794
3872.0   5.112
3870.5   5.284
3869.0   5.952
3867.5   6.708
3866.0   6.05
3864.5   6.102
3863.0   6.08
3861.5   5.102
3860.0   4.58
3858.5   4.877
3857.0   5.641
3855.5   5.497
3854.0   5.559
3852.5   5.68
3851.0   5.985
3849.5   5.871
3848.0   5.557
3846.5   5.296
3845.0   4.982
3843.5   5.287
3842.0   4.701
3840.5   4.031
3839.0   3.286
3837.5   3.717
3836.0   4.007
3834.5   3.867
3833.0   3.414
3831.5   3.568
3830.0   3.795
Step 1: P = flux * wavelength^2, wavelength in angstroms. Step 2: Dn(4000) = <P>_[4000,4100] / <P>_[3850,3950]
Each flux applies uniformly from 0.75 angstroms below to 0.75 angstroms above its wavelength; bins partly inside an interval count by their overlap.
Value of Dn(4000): 1.70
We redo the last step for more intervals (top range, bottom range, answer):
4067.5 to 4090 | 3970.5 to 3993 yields 1.37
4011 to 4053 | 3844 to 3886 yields 1.77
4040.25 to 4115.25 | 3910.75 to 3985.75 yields 1.64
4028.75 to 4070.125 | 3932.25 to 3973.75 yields 1.79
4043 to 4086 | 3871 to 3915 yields 1.61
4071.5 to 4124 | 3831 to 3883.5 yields 1.86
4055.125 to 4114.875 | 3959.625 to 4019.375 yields 1.23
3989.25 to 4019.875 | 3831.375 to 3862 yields 1.97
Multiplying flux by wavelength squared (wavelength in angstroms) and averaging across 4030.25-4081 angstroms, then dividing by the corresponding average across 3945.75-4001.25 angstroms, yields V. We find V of 1.38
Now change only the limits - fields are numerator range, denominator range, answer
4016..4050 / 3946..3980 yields 1.66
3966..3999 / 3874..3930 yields 1.17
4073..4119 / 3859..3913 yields 1.62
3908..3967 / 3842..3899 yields 1.03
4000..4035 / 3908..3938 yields 1.79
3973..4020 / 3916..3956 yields 1.58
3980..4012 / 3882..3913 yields 1.45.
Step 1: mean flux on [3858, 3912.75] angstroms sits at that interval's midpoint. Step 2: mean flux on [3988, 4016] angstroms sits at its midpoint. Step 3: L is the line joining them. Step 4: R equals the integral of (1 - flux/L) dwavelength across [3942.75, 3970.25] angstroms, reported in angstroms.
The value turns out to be 6.6 angstroms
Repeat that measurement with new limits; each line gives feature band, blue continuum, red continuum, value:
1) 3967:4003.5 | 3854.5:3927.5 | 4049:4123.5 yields 1.29 angstroms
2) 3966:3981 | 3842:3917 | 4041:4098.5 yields 4.85 angstroms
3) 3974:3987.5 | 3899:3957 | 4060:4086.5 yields -0.36 angstroms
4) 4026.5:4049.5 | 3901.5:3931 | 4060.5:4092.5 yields -1.52 angstroms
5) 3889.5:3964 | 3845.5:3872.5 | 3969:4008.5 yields 8.54 angstroms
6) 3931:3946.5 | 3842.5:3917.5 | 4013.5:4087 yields 5.95 angstroms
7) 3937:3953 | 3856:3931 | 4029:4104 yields 2.03 angstroms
